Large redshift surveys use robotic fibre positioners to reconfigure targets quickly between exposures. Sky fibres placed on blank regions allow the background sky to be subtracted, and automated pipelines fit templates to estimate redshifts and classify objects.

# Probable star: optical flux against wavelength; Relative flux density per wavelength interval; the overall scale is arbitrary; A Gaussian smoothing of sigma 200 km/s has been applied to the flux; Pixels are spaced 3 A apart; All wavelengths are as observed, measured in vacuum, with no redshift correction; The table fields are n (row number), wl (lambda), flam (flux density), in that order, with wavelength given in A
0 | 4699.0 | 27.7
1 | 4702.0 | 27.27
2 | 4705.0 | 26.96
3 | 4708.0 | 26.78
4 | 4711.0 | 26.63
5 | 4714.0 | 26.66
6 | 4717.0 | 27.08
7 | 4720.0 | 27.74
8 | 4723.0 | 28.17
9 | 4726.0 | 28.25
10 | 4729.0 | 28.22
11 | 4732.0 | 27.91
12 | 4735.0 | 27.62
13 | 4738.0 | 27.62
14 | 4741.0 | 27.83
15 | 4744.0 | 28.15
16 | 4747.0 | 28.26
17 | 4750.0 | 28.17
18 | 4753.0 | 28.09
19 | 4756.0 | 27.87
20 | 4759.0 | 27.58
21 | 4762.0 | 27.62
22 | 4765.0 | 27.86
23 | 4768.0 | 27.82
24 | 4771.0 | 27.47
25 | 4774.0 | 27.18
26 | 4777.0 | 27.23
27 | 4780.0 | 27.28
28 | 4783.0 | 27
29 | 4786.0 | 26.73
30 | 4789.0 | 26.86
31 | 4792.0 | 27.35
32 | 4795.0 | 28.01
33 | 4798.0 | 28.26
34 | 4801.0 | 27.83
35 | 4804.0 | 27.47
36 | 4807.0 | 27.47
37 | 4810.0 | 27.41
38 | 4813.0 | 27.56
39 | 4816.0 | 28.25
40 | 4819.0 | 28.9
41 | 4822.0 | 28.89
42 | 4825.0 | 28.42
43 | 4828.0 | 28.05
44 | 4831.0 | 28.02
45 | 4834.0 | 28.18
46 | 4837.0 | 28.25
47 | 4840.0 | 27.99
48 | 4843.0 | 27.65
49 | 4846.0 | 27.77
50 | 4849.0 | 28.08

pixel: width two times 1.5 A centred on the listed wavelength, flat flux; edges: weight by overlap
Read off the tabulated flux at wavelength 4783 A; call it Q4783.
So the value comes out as 27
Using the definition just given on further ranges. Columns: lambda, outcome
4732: 27.91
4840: 27.99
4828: 28.05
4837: 28.25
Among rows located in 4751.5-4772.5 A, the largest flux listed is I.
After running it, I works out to 28.09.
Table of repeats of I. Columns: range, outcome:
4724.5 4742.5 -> 28.25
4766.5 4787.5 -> 27.82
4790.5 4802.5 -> 28.26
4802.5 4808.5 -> 27.47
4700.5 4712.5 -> 27.27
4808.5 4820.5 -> 28.9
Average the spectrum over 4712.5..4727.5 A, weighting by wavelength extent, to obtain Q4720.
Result 27.6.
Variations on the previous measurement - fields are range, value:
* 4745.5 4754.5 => 28.2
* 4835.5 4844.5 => 28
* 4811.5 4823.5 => 28.4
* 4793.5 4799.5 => 28.1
